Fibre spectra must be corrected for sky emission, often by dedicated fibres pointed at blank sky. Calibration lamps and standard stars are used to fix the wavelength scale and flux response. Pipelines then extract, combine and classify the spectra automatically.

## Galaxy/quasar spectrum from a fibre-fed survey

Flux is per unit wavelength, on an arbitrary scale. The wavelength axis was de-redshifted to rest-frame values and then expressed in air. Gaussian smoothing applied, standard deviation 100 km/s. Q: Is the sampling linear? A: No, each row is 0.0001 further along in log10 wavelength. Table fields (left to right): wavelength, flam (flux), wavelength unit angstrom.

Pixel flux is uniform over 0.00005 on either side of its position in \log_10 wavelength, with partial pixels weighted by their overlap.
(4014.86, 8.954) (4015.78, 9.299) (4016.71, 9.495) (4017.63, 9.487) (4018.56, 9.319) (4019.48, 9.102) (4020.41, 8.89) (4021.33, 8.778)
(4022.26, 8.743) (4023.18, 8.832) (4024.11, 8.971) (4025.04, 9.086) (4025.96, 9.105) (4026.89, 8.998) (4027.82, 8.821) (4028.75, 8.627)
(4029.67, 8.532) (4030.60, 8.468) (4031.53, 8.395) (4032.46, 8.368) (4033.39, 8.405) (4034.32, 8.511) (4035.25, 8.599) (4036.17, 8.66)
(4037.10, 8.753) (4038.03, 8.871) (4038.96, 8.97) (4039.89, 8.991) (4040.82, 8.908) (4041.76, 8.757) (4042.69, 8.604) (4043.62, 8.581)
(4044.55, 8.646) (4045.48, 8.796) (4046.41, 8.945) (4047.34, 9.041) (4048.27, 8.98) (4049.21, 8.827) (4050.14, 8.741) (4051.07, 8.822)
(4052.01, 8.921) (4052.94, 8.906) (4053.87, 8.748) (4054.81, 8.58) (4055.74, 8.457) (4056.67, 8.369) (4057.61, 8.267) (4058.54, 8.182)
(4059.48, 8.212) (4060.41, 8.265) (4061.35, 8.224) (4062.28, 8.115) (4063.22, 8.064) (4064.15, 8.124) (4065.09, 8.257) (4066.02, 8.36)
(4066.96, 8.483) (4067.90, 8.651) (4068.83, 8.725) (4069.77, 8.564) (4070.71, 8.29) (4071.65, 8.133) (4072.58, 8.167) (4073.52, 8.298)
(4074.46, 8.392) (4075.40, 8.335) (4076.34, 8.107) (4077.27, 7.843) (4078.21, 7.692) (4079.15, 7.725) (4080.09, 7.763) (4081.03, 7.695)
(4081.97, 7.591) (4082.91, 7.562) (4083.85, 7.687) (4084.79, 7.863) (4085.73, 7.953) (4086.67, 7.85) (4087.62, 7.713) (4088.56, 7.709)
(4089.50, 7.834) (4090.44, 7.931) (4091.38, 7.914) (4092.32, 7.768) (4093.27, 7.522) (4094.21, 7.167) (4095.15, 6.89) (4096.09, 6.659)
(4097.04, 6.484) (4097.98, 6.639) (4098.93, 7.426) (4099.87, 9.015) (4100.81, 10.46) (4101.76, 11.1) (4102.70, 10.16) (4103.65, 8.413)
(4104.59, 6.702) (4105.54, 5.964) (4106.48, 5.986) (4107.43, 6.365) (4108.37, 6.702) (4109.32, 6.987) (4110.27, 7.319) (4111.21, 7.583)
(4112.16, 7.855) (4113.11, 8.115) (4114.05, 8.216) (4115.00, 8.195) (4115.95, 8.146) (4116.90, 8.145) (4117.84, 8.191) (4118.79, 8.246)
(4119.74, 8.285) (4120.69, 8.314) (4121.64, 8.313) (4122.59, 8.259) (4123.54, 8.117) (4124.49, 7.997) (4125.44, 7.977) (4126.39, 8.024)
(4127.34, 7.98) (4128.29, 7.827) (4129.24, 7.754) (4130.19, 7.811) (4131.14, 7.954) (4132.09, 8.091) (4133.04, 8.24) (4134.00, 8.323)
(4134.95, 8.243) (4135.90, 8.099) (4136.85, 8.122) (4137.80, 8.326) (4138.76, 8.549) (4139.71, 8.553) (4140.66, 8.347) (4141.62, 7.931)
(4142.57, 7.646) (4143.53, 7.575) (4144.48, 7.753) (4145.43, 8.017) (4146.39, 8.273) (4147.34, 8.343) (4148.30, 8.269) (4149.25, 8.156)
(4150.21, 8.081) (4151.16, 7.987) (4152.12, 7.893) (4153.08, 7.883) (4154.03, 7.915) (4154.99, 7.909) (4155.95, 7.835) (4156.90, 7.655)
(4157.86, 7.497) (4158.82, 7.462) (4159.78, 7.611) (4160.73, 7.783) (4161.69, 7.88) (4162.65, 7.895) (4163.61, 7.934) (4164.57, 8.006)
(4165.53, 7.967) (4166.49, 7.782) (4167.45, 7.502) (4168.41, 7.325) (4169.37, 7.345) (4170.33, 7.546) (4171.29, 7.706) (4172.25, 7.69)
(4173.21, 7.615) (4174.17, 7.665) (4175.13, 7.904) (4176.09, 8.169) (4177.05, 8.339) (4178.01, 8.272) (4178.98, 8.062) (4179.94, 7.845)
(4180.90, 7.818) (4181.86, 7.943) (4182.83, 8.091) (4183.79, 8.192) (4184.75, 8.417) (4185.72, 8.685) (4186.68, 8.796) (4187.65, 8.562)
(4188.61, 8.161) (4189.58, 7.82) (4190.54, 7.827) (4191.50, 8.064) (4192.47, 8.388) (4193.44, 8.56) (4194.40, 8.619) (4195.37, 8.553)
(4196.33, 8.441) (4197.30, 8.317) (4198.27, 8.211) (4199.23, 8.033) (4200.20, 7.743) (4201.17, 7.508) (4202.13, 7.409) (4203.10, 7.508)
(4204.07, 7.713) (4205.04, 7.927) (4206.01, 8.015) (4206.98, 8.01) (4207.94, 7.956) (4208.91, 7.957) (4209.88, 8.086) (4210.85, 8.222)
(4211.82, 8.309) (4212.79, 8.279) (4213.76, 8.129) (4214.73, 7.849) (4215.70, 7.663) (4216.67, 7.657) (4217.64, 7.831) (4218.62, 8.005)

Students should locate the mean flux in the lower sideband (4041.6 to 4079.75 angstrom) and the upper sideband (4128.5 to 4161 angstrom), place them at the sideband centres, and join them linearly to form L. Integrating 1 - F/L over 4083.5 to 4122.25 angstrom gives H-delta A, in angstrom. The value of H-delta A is 1.96 angstrom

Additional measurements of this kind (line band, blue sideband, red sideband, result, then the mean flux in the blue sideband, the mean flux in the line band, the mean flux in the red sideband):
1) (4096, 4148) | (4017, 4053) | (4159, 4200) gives 2.26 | 8.82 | 7.98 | 8.03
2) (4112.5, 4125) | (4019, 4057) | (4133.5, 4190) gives 0.09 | 8.76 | 8.19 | 7.98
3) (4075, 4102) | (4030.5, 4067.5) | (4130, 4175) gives 1.60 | 8.58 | 7.83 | 7.91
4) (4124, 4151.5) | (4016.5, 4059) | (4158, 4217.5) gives 0.55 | 8.78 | 8.08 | 7.98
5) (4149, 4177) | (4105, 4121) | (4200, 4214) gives -0.13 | 7.55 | 7.78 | 7.92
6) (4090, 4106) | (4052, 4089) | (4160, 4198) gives 0.46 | 8.16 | 7.9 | 8.04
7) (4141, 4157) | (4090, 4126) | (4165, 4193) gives -0.08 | 7.83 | 7.96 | 7.98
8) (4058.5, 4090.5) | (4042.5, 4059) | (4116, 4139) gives 1.70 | 8.69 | 8.07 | 8.13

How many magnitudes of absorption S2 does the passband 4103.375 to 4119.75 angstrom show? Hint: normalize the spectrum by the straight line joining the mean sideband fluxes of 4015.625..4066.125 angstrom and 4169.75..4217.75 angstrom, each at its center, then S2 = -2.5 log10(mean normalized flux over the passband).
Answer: 0.12 mag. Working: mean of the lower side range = 8.7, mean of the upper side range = 8.04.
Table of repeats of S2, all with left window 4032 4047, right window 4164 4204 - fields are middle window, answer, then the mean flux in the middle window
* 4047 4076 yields 0.02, 8.46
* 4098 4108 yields 0.04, 8.08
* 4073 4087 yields 0.08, 7.89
